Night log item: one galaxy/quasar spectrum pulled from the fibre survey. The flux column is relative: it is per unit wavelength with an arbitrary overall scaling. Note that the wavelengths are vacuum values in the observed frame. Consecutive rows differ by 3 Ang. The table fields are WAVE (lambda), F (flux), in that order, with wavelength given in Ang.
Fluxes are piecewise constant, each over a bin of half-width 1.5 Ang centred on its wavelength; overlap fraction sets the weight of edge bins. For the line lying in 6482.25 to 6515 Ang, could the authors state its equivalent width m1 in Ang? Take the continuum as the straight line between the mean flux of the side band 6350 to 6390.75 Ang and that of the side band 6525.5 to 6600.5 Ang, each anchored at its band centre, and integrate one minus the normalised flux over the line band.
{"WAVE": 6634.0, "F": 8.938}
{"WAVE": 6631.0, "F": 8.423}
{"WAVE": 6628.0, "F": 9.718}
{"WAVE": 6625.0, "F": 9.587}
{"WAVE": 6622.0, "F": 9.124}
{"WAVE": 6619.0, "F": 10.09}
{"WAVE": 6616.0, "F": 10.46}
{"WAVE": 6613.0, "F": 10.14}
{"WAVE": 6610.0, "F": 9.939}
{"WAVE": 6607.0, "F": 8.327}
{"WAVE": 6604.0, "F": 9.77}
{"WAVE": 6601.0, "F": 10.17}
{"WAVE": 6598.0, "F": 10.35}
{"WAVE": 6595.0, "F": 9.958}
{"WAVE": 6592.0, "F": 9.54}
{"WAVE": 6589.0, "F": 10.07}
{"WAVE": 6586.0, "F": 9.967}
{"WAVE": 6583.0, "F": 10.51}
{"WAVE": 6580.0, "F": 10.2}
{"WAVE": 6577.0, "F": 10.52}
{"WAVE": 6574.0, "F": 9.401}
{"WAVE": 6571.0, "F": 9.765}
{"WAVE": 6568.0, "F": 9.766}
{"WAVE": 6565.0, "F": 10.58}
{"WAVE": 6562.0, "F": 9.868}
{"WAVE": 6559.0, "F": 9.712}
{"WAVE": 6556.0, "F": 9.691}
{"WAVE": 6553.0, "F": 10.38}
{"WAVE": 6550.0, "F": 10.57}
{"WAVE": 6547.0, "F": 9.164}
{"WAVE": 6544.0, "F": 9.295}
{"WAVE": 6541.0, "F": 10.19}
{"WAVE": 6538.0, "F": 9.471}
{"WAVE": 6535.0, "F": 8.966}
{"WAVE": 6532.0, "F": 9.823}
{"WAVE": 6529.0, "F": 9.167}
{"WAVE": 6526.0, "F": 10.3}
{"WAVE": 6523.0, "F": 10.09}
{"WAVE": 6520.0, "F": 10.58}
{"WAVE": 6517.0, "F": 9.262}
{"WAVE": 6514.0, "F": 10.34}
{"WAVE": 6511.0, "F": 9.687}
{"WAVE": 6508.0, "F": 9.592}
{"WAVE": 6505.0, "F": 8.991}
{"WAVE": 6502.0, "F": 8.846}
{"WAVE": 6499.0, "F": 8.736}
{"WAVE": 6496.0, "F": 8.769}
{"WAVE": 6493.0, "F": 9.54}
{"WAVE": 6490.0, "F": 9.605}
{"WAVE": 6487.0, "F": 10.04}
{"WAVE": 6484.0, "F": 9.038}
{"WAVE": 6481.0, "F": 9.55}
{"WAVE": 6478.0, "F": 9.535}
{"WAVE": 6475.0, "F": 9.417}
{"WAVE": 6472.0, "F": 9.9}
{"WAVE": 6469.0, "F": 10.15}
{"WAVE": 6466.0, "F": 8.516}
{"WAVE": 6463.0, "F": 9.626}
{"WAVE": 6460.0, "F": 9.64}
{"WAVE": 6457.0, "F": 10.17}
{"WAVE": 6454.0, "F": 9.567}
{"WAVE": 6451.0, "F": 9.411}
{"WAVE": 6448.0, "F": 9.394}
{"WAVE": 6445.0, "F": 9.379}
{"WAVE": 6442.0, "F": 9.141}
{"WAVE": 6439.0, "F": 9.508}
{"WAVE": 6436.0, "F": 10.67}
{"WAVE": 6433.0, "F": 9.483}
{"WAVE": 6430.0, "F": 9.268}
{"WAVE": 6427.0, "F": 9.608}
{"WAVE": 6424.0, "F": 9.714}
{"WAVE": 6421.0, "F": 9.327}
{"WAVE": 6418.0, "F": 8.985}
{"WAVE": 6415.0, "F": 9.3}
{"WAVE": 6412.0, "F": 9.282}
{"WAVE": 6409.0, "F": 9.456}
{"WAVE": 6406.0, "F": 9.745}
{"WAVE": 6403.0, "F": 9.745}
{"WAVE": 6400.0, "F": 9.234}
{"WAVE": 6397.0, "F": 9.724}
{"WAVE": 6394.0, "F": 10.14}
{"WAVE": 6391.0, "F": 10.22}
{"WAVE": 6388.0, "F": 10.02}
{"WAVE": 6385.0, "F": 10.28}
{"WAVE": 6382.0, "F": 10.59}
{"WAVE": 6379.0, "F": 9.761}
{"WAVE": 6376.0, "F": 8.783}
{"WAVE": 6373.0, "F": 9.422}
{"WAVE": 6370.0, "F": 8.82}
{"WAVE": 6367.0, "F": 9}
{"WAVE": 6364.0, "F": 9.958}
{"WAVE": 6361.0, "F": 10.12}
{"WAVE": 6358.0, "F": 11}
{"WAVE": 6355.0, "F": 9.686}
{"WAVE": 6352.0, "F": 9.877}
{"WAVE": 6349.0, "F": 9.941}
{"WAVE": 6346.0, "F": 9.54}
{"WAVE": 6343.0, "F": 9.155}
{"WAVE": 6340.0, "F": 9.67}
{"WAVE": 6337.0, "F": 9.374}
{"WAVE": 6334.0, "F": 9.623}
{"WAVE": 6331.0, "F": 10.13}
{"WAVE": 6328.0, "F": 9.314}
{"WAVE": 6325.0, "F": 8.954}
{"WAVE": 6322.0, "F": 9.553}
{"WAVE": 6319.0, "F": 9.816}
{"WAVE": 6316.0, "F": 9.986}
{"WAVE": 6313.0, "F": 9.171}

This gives 1.6 Ang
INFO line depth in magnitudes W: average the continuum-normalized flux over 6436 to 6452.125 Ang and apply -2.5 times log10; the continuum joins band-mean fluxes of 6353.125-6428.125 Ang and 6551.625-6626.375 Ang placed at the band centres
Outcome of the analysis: 0.03 mag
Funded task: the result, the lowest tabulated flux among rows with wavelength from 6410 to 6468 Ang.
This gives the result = 8.516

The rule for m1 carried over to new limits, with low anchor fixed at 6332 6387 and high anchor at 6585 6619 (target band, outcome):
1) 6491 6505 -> 1.2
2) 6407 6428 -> 0.8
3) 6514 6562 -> 0.2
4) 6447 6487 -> 1.0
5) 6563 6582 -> -0.3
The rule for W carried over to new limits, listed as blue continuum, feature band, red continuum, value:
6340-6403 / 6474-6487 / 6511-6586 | 0.04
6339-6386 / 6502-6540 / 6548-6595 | 0.03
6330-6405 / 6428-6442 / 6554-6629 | 0.01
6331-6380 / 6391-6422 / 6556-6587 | 0.02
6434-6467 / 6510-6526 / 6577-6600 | -0.02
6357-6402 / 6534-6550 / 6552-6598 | 0.05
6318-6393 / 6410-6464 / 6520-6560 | 0.02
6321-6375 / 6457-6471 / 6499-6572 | 0.01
